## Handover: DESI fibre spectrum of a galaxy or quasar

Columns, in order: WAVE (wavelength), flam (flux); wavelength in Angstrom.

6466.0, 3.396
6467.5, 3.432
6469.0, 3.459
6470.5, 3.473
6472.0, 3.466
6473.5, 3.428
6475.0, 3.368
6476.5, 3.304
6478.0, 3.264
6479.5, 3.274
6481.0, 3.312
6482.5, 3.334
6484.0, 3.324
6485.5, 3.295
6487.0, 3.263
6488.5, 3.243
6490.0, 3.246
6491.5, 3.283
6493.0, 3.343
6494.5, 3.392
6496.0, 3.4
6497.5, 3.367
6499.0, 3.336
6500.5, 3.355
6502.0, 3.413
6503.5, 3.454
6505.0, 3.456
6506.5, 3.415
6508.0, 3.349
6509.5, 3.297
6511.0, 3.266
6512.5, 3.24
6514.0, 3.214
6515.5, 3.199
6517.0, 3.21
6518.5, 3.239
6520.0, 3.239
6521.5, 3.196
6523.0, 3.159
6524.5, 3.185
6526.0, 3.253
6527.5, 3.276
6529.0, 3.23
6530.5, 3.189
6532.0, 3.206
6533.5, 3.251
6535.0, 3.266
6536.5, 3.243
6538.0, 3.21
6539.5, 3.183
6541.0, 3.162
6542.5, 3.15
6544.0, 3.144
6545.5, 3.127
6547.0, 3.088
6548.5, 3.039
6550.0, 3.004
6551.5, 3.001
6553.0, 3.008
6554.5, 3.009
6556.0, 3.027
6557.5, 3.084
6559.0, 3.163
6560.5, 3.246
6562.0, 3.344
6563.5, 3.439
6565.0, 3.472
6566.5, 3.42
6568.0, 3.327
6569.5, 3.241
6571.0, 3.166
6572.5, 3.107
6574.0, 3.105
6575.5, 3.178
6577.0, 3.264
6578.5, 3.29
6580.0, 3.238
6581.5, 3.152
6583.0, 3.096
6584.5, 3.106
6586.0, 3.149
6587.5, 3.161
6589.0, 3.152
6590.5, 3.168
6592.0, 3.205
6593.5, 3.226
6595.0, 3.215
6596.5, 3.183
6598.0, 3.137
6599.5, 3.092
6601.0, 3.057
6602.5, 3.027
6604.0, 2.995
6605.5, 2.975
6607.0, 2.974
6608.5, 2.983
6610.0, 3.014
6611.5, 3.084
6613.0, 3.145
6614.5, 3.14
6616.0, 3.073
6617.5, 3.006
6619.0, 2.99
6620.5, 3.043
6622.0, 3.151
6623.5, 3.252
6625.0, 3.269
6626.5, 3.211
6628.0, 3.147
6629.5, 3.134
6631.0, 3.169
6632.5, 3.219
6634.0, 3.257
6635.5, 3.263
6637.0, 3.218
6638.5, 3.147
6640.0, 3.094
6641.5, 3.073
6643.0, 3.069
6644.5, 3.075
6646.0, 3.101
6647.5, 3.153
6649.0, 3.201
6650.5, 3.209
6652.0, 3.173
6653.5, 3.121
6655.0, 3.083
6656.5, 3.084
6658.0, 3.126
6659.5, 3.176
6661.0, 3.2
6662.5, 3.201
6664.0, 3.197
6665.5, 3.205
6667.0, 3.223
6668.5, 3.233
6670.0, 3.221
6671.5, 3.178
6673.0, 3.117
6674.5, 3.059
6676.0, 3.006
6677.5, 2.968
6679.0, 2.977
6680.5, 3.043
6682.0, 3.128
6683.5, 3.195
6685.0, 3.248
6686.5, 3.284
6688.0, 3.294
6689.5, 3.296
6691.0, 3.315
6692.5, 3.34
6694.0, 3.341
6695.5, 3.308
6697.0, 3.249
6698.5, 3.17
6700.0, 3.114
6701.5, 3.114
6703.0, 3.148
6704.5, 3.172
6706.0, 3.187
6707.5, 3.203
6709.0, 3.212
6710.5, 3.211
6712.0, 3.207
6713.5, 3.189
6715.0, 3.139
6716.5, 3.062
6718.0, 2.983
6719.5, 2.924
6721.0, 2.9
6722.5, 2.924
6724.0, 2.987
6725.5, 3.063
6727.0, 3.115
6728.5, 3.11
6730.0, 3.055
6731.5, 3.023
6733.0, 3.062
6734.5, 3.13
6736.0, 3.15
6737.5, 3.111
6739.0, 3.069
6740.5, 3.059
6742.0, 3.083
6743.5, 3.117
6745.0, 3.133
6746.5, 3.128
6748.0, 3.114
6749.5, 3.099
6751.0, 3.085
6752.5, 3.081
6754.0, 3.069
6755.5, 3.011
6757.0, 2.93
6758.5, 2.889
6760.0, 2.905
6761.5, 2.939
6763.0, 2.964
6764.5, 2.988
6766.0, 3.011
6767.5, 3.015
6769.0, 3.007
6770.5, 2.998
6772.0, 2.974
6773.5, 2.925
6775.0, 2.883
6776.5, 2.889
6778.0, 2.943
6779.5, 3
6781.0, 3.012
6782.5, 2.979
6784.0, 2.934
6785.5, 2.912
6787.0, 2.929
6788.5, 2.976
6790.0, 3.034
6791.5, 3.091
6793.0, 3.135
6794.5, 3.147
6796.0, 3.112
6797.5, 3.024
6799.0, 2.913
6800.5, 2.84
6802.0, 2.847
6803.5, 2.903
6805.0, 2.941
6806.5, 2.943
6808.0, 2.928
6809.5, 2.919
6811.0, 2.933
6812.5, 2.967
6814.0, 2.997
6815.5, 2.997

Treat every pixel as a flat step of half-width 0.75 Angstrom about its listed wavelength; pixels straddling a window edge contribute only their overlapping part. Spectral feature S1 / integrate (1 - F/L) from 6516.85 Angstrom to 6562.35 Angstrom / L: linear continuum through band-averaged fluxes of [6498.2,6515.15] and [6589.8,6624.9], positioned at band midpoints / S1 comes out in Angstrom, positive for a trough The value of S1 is 1.4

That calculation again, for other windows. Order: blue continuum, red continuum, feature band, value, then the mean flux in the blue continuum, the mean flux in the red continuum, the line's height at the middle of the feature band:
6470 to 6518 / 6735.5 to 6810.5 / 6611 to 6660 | 0.3 Angstrom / 3.33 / 3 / 3.16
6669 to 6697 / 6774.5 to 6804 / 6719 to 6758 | 0.2 Angstrom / 3.19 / 2.98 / 3.08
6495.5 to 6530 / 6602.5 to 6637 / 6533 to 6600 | 0.5 Angstrom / 3.29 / 3.11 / 3.2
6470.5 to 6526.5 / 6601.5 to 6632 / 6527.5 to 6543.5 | 0.1 Angstrom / 3.31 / 3.09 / 3.24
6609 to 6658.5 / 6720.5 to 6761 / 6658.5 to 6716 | -1.7 Angstrom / 3.14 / 3.05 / 3.09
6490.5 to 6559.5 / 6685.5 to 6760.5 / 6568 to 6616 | 0.9 Angstrom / 3.22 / 3.12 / 3.19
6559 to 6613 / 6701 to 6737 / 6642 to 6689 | -0.3 Angstrom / 3.17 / 3.09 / 3.13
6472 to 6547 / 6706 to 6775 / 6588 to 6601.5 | 0.1 Angstrom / 3.28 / 3.05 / 3.19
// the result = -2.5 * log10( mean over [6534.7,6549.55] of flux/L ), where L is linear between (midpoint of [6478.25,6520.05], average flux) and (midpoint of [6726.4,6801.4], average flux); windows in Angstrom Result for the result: 0.04 mag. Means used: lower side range 3.31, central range 3.15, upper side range 3.02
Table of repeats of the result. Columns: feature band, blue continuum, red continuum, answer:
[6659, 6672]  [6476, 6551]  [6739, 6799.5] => -0.03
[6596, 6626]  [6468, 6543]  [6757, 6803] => 0.03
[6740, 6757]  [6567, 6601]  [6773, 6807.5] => -0.02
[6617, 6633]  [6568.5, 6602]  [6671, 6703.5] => 0.01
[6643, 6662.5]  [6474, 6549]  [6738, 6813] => -0.01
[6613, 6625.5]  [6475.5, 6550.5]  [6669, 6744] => 0.03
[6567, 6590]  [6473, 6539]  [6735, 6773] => 0.01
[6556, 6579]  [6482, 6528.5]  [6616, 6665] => -0.01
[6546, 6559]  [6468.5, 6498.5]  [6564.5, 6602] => 0.07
